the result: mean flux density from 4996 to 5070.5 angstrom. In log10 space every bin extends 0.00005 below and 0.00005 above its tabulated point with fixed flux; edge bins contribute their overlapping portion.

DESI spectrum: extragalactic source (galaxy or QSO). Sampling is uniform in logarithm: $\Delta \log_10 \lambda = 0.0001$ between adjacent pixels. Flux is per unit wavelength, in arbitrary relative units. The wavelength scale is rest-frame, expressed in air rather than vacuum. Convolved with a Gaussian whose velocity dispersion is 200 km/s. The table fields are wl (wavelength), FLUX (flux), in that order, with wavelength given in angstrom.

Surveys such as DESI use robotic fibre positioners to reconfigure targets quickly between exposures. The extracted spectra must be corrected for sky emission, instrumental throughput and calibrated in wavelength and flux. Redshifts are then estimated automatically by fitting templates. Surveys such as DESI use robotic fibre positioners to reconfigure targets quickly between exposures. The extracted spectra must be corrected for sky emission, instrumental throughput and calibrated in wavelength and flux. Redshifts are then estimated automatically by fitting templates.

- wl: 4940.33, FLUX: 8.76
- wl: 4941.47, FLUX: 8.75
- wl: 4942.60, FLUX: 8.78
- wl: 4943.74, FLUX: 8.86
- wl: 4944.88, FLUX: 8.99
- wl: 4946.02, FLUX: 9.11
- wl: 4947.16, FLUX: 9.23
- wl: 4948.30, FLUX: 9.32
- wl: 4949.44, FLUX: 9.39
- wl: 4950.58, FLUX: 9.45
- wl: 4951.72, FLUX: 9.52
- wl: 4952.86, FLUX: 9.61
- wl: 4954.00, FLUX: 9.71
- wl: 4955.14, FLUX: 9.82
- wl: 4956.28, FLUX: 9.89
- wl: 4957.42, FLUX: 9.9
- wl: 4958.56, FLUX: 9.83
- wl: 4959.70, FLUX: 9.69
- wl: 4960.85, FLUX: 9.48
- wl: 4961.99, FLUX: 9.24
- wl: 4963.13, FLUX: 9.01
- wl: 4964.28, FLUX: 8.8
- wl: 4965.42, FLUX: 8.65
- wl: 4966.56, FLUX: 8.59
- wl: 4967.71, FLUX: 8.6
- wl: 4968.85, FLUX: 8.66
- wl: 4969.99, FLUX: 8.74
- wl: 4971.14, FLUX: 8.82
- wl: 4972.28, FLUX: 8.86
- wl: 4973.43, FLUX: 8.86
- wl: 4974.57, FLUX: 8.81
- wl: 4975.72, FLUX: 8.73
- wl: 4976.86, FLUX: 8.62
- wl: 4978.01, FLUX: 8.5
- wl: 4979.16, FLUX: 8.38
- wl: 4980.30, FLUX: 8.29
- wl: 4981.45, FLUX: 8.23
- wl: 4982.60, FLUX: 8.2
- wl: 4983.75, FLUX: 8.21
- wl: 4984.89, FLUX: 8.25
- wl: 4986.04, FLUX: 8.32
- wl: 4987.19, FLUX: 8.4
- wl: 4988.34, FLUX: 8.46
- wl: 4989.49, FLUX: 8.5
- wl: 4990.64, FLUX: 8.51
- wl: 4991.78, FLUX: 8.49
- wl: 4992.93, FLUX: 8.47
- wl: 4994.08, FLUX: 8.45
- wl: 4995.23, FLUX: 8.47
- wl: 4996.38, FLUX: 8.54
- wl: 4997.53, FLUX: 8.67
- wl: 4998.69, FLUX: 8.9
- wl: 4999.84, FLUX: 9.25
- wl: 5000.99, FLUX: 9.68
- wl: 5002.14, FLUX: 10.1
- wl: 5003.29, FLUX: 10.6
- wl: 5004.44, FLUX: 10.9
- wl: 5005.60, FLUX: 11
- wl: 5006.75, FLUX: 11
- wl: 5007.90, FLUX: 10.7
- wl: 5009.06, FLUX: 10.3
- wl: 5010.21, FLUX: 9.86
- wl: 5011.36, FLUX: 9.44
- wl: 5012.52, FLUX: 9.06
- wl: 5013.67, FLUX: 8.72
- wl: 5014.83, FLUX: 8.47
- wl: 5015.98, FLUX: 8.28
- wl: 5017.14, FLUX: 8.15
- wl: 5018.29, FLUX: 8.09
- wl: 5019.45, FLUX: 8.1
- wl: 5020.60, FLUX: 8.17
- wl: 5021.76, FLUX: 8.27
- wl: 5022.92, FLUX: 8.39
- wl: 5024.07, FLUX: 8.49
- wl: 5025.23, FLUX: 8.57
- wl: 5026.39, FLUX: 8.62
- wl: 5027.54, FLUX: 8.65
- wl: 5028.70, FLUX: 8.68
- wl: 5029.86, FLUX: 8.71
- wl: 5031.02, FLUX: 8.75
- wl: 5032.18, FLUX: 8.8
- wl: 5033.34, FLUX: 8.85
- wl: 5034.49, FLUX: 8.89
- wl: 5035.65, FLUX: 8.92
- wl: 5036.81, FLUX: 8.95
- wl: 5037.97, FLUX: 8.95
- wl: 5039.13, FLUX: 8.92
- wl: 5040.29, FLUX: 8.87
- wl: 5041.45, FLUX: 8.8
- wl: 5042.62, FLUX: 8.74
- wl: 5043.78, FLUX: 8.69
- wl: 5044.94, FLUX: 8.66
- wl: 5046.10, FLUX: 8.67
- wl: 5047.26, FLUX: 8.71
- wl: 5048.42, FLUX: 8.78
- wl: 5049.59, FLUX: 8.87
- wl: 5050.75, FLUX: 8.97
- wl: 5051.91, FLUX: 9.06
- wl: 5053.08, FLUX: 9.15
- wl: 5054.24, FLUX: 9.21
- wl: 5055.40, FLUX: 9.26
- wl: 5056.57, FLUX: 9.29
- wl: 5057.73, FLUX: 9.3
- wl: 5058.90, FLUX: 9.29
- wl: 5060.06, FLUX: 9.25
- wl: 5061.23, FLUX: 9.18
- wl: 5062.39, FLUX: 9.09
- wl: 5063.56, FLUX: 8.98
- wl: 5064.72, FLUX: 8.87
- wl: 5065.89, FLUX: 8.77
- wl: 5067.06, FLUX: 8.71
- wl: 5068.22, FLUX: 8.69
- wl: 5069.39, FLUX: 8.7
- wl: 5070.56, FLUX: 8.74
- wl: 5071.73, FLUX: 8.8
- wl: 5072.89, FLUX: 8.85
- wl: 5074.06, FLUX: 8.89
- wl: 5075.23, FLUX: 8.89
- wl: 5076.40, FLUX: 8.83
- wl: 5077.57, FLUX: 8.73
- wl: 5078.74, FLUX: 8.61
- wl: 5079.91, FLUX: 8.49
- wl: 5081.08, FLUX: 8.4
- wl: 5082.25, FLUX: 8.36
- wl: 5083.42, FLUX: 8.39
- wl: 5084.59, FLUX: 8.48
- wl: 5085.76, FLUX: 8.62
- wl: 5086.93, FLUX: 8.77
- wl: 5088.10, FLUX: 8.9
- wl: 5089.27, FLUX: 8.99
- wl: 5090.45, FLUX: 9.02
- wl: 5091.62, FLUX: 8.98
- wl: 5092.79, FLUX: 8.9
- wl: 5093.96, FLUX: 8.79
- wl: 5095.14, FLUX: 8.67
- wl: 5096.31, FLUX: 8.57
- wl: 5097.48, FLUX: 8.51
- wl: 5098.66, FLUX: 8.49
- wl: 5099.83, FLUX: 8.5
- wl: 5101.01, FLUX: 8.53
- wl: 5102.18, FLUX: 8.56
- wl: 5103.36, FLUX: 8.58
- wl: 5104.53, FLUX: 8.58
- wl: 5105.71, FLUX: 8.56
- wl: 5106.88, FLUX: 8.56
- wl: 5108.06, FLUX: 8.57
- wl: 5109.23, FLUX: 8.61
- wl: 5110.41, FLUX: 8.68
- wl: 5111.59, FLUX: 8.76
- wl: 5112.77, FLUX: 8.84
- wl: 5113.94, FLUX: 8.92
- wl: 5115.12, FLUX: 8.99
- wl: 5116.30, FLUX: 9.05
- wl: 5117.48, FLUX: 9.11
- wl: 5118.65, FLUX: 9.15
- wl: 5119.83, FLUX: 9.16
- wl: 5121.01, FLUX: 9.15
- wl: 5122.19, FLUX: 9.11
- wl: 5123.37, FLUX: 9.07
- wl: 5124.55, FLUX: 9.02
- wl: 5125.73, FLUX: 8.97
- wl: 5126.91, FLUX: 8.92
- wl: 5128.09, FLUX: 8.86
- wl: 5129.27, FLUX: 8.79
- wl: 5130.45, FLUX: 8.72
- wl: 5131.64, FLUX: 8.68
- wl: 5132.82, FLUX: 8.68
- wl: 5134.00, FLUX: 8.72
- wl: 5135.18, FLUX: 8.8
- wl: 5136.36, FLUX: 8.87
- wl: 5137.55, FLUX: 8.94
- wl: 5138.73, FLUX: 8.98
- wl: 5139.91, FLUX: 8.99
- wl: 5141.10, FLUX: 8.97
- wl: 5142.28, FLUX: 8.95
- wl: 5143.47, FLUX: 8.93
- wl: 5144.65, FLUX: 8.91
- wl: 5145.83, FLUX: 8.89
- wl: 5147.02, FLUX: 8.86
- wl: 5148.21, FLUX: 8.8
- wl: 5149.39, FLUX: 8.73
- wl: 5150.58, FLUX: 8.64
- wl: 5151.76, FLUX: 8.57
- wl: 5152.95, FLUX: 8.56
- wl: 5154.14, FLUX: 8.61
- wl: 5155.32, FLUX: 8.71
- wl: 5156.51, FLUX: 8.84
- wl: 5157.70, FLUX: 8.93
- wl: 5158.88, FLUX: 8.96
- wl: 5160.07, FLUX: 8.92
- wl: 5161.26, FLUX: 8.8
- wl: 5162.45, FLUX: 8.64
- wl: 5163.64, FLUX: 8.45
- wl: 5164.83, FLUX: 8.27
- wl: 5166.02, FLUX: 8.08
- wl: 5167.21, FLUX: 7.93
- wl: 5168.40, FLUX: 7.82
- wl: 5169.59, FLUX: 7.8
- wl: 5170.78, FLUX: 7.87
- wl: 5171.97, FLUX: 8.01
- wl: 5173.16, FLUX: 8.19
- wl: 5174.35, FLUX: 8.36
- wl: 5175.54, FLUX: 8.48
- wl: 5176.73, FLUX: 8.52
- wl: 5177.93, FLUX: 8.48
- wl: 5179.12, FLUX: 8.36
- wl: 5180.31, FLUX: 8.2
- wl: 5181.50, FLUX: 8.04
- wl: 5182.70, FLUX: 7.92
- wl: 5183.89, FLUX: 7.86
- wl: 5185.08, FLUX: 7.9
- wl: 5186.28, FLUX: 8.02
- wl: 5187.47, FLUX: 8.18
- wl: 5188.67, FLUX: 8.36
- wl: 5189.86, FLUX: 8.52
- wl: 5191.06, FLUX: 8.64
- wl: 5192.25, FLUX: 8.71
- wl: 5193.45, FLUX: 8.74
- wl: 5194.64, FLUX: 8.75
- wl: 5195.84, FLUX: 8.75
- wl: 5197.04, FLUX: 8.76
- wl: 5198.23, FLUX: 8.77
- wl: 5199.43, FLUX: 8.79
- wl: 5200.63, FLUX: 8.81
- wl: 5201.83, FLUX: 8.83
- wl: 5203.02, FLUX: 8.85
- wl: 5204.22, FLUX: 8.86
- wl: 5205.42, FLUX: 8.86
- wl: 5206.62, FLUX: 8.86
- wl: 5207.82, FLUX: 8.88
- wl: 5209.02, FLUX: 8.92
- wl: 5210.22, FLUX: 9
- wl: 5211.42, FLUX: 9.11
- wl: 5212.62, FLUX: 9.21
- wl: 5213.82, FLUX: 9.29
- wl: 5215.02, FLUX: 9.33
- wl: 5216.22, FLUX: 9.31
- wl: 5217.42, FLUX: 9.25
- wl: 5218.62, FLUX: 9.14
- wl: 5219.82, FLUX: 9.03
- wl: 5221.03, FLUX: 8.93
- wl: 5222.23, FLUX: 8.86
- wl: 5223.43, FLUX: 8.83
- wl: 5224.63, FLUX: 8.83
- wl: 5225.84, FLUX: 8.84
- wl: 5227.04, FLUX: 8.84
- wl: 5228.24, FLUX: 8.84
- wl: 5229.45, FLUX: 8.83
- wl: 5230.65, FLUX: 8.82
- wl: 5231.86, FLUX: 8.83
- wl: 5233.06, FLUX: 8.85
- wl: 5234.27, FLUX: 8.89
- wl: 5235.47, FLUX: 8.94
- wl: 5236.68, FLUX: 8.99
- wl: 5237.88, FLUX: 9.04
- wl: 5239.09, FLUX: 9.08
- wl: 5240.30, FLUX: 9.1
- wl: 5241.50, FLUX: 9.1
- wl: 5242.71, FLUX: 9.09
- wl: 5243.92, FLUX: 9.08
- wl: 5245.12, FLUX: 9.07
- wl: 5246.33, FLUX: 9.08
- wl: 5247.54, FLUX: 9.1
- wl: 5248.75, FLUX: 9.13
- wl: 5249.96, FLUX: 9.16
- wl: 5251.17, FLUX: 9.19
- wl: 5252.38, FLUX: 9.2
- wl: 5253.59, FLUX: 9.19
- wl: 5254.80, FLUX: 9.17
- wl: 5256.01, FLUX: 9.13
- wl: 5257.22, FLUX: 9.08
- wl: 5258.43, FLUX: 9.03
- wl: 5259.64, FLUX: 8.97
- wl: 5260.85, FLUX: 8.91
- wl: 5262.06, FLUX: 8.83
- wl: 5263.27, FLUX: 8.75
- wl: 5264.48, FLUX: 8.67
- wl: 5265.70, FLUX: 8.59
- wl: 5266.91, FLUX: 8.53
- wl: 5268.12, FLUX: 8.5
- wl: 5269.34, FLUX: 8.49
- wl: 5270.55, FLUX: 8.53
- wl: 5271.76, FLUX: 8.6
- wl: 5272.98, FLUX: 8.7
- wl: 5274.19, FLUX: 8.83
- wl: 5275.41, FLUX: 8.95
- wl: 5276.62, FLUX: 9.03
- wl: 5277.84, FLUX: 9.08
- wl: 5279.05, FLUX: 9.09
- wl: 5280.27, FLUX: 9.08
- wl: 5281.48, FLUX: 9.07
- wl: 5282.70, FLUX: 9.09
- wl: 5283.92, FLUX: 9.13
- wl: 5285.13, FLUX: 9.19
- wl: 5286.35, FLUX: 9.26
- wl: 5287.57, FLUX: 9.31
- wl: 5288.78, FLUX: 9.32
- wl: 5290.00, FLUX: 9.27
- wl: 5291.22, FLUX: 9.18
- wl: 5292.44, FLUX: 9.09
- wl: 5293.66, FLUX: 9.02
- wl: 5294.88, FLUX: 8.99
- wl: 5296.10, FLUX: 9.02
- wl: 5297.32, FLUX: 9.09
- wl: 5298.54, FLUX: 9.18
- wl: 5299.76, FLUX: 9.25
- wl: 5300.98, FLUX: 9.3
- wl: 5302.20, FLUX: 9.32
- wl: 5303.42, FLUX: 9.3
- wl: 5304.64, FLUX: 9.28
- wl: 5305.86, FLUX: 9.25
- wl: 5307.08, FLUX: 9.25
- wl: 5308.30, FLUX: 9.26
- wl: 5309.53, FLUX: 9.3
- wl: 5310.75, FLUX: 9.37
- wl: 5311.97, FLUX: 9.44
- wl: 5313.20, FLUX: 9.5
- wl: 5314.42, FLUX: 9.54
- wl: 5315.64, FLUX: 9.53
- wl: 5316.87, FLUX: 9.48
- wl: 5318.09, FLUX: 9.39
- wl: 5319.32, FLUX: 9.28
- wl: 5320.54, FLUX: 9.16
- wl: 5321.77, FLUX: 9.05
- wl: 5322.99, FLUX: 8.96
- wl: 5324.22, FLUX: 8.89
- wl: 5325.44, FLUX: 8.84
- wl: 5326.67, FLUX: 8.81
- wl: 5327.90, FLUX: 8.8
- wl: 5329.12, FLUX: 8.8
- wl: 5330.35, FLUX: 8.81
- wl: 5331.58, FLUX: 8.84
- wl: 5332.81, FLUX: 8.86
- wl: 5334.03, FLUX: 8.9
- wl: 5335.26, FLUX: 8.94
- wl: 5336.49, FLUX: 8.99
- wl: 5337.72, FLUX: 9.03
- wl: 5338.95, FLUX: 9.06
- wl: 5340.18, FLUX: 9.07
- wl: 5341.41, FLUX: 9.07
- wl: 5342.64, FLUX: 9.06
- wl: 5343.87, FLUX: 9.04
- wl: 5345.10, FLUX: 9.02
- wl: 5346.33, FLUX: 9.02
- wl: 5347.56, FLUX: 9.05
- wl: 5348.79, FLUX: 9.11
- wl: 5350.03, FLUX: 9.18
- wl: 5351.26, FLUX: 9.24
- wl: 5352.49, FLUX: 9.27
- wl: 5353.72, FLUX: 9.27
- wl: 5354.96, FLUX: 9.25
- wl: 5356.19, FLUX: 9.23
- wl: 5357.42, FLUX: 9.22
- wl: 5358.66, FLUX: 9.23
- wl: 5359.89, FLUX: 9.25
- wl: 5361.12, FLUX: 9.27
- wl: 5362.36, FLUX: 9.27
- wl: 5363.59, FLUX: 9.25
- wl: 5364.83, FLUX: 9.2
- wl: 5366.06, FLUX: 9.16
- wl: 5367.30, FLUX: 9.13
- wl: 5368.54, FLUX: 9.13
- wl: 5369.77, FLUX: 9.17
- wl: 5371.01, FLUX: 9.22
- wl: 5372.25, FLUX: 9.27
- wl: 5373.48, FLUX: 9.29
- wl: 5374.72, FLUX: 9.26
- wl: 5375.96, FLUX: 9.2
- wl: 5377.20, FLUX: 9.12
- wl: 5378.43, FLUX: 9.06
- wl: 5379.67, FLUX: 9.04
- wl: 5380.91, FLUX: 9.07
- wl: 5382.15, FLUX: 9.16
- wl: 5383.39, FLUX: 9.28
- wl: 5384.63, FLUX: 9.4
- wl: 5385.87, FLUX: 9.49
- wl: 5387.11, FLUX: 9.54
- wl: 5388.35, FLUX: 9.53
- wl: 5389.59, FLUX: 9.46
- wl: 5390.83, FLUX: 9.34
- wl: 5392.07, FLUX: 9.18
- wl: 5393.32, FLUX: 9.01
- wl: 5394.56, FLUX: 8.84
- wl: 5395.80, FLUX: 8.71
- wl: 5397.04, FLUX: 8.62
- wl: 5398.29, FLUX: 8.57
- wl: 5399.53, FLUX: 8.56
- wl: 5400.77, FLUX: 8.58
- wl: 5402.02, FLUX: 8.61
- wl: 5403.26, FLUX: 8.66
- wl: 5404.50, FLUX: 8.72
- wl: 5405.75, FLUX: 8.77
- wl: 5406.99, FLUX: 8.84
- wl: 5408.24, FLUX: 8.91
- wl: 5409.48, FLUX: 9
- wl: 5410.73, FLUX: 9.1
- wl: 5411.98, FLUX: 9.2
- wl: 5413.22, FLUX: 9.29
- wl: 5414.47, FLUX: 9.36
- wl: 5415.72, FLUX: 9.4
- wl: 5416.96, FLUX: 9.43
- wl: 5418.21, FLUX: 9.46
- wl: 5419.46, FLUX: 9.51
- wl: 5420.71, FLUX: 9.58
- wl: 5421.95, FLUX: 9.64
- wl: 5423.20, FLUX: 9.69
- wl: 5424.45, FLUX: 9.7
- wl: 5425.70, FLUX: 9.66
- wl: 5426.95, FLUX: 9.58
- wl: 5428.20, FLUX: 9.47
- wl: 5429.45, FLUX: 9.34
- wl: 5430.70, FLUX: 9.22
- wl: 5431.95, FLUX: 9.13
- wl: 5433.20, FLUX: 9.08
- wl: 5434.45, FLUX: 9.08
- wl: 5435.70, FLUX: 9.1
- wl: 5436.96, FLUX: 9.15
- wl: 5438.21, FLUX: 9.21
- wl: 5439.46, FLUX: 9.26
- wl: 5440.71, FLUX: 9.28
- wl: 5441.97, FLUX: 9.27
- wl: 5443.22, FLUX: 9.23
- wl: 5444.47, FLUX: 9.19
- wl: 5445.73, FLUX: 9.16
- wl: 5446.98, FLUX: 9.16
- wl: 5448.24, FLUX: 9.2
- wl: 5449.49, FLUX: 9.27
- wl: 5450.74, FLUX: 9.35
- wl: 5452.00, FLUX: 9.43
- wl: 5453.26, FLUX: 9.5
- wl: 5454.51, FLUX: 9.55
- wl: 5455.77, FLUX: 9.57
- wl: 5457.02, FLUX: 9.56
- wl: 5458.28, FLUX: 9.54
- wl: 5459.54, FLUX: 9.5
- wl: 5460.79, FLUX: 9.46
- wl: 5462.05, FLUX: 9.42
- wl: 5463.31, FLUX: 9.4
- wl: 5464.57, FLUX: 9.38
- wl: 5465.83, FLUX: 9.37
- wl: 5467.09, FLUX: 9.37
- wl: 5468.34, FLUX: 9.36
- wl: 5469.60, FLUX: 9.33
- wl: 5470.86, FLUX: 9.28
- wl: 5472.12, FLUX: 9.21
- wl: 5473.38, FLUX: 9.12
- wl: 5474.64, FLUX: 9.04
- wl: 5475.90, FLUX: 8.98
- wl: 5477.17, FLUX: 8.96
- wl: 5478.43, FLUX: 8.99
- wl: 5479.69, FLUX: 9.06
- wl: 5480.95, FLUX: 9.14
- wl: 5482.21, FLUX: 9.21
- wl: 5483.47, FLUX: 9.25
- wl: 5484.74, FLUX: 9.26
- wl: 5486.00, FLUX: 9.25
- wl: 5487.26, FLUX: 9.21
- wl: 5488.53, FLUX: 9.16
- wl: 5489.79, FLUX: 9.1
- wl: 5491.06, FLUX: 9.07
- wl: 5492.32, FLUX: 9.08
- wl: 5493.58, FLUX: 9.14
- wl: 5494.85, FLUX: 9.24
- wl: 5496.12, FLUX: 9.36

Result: 9.03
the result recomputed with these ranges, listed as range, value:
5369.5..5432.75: 9.18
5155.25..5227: 8.62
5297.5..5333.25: 9.17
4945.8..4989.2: 8.95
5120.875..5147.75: 8.9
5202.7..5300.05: 8.99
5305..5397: 9.16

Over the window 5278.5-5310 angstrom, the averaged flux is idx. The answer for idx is 9.19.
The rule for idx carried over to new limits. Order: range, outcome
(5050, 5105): 8.81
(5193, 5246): 8.95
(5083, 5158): 8.8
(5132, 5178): 8.6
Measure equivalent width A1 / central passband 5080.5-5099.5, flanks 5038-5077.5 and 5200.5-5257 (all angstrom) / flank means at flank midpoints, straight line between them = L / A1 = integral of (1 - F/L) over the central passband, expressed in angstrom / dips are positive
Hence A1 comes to 0.6 angstrom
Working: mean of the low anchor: 8.92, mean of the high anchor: 9.01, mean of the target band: 8.68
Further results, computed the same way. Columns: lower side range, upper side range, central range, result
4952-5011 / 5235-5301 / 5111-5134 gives 0.3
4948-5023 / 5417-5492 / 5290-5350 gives 0.7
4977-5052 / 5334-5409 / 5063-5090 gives 0.6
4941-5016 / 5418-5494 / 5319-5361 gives 0.9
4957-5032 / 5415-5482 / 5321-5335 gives 0.5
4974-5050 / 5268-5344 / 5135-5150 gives 0.1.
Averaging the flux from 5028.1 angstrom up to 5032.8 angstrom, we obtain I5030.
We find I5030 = 8.72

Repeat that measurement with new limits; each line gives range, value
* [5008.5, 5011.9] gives 9.89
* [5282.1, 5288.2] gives 9.2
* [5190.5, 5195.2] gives 8.72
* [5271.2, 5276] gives 8.76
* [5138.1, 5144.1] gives 8.97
